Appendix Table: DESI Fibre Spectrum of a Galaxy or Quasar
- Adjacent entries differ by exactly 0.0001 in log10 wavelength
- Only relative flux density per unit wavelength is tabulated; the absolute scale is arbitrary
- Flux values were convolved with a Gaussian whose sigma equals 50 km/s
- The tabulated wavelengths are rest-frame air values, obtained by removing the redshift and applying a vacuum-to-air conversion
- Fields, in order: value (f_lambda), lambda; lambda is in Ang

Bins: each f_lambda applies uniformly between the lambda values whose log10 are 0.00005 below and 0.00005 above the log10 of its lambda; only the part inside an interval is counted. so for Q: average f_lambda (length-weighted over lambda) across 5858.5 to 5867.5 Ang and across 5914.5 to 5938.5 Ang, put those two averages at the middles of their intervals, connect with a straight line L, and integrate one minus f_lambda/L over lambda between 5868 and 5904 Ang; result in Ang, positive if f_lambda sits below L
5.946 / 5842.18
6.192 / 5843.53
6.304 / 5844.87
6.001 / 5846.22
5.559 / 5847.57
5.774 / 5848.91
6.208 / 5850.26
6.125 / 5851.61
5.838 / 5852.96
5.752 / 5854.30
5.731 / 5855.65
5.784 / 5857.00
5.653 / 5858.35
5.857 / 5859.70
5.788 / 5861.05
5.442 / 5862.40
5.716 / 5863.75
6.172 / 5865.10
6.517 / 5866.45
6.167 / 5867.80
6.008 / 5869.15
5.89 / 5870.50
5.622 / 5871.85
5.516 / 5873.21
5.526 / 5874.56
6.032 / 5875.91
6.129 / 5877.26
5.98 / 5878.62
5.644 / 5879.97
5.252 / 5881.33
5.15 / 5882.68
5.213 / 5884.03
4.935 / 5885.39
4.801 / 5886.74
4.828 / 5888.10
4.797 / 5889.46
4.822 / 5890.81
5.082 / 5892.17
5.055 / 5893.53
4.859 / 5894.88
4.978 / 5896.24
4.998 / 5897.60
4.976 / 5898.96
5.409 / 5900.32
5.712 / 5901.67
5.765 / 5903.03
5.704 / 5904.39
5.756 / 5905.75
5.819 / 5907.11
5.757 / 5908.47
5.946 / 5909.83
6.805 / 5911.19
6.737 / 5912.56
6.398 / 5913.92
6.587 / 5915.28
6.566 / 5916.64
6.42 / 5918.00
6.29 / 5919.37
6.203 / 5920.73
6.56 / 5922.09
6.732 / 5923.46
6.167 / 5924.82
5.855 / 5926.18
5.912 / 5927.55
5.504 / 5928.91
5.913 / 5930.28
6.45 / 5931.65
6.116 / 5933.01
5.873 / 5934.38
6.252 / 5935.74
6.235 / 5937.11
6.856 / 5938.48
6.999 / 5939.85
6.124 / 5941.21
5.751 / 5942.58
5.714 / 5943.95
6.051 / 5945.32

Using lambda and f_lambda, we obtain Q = 4.0 Ang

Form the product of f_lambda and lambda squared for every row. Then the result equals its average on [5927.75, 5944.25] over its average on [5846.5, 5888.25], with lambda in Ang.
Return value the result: 1.10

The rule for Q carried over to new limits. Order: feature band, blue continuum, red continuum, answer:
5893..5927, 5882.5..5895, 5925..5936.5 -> -2.7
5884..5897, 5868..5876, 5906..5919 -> 2.4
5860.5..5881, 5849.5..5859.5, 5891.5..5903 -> -1.0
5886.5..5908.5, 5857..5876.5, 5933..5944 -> 2.9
